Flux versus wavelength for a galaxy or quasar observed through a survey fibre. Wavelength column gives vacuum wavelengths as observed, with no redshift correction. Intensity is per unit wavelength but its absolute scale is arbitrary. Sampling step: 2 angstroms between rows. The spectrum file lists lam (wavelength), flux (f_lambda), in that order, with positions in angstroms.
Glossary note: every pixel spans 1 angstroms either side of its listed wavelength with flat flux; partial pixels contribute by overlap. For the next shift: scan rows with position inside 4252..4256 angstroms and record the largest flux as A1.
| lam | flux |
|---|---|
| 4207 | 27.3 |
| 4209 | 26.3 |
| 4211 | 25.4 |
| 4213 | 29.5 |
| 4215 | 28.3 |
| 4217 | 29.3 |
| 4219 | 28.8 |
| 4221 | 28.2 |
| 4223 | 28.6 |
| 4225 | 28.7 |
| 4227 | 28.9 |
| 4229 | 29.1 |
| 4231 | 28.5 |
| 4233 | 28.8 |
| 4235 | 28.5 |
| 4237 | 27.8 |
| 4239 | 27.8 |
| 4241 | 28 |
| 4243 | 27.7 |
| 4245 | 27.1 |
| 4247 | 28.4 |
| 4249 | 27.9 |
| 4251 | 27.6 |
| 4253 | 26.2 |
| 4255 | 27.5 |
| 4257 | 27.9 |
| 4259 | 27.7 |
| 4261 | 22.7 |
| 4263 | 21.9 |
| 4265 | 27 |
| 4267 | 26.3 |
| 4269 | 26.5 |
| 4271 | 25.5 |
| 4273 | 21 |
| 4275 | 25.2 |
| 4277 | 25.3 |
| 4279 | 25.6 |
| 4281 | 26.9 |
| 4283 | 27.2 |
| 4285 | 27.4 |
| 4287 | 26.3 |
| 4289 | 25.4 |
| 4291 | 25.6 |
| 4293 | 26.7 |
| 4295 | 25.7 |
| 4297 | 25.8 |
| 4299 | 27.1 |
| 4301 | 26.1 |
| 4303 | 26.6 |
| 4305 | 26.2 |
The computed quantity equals 27.5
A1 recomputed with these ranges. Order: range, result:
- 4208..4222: 29.5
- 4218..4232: 29.1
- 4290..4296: 26.7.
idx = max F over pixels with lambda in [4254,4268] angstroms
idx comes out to 27.9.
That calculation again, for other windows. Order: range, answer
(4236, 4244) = 28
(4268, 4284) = 27.2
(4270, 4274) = 25.5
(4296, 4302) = 27.1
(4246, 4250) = 28.4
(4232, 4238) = 28.8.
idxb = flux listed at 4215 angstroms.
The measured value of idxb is 28.3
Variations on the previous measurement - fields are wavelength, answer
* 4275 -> 25.2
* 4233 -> 28.8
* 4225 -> 28.7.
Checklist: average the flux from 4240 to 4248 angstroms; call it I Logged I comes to 27.8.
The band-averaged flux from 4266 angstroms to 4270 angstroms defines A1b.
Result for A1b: 26.4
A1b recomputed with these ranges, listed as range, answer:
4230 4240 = 28.3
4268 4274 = 24.3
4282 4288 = 27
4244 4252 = 27.8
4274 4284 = 26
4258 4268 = 25.1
